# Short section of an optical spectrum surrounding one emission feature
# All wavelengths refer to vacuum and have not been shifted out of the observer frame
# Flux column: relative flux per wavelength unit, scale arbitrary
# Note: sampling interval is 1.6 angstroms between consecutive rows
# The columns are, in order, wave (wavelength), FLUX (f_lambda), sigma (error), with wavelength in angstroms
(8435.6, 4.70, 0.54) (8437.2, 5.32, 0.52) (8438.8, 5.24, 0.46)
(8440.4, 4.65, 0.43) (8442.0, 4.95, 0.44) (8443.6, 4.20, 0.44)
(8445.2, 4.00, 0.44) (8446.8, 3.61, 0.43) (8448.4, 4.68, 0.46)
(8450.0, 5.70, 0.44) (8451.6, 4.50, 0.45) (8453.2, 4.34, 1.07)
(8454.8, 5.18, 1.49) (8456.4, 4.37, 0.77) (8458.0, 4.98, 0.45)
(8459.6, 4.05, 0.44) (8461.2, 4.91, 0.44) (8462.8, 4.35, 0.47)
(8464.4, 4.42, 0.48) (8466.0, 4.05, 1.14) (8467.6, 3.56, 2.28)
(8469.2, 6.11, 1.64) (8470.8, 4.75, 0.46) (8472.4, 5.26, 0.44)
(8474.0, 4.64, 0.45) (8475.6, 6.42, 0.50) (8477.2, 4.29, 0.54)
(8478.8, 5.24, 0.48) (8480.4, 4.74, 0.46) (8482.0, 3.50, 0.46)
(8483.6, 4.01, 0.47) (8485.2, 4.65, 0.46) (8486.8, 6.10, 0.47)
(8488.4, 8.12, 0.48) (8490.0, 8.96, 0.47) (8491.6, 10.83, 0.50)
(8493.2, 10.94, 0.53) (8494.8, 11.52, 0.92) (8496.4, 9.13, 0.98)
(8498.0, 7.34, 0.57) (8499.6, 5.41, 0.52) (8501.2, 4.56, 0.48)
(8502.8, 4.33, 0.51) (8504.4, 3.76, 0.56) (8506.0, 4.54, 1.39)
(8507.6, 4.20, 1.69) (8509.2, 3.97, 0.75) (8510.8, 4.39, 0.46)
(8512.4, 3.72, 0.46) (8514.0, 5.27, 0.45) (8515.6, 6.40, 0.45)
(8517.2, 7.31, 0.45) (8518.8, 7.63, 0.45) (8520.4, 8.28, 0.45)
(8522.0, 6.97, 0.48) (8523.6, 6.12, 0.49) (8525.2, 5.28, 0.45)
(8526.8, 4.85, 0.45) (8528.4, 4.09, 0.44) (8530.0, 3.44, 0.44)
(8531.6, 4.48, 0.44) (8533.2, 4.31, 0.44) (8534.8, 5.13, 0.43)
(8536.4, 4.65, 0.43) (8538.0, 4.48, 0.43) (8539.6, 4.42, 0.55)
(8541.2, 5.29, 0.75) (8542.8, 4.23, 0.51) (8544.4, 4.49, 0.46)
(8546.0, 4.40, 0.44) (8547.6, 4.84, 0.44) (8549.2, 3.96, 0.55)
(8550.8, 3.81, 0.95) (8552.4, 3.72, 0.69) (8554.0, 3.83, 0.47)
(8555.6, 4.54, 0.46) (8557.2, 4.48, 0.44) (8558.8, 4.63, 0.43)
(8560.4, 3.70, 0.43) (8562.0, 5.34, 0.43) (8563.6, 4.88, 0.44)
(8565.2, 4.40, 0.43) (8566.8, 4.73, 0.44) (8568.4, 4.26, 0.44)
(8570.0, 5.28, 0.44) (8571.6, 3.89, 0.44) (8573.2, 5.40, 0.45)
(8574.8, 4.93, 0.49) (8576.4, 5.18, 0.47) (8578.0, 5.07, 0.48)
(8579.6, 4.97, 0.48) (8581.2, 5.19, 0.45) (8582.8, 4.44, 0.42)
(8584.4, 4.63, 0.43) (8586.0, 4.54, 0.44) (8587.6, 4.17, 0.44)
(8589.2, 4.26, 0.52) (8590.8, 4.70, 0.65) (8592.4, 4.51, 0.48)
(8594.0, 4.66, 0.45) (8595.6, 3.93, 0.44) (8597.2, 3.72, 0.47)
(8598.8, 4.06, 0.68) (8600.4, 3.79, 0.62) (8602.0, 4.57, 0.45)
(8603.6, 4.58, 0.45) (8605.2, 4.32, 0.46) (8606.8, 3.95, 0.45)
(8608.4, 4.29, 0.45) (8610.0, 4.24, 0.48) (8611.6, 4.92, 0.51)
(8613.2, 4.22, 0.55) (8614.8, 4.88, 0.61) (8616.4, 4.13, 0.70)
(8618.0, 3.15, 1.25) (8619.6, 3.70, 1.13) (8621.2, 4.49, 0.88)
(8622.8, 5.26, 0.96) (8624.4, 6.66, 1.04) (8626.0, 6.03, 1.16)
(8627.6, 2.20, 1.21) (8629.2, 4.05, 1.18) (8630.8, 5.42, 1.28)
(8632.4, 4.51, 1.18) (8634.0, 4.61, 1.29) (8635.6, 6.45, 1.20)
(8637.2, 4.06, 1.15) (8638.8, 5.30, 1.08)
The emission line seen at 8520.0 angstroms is [N II] 6583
